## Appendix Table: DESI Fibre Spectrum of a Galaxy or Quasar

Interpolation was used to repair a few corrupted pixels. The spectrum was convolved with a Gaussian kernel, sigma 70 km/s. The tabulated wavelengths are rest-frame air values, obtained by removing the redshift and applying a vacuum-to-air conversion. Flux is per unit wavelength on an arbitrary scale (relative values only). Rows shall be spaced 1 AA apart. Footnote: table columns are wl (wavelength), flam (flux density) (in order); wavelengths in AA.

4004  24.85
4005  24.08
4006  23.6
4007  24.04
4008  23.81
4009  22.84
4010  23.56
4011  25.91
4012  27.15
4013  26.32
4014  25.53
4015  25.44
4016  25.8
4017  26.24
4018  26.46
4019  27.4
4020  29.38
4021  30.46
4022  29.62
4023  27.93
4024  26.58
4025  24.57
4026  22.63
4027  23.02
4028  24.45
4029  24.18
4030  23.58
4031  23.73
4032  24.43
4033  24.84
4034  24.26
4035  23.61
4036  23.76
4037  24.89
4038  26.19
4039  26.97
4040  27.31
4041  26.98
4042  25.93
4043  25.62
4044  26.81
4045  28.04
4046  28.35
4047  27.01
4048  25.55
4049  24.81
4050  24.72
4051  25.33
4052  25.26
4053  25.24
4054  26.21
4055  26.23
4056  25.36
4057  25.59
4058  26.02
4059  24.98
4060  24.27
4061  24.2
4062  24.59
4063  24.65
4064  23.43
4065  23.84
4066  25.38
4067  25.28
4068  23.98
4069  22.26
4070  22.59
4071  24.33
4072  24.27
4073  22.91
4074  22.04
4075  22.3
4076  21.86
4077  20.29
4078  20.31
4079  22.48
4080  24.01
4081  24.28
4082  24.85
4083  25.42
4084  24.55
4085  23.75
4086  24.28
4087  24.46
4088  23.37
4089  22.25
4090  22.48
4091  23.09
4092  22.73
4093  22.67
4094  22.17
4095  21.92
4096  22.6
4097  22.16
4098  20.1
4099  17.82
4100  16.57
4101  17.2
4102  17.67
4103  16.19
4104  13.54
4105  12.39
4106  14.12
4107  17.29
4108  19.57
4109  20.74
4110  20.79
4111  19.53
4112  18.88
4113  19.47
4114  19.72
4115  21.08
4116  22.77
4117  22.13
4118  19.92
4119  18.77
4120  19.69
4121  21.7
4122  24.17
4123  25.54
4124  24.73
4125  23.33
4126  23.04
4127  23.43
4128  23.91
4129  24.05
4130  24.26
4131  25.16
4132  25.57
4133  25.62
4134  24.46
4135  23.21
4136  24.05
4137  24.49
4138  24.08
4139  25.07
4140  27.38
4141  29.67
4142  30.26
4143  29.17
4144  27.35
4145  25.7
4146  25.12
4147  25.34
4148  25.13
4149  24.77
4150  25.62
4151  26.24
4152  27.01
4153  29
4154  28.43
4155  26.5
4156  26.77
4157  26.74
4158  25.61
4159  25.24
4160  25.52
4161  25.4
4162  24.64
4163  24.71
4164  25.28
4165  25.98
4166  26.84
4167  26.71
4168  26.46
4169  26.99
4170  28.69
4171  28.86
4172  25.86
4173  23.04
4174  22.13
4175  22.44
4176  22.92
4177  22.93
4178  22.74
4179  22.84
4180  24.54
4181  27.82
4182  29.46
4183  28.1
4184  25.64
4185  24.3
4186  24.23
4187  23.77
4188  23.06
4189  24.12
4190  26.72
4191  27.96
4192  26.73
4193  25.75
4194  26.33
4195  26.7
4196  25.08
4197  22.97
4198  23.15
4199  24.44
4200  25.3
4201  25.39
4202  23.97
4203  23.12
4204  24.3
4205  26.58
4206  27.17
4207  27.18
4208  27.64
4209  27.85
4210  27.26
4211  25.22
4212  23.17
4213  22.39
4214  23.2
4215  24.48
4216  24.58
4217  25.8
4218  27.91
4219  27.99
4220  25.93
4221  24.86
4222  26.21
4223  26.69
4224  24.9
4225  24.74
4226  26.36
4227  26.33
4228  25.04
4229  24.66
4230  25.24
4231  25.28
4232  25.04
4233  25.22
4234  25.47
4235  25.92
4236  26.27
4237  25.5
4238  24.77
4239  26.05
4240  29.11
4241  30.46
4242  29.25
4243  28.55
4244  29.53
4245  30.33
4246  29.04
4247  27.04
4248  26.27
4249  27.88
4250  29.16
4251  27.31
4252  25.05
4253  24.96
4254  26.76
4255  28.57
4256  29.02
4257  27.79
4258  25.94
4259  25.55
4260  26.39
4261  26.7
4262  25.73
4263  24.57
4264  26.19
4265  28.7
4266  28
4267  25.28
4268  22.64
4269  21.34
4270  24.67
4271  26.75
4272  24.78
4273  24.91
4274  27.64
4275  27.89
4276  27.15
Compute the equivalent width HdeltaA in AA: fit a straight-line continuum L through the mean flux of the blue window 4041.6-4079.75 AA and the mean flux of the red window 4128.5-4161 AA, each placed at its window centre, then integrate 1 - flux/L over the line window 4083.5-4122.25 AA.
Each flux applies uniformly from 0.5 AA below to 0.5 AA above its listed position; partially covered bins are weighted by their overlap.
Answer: 7.5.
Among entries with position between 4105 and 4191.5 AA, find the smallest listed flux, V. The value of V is 12.39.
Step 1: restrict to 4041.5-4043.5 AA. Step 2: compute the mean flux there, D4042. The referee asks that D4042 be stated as 25.8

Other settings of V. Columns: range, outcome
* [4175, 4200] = 22.44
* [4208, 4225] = 22.39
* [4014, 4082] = 20.29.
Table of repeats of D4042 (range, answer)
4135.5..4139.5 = 24.4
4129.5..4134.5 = 25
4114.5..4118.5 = 21.5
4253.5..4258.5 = 27.6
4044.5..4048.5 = 27.2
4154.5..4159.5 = 26.2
